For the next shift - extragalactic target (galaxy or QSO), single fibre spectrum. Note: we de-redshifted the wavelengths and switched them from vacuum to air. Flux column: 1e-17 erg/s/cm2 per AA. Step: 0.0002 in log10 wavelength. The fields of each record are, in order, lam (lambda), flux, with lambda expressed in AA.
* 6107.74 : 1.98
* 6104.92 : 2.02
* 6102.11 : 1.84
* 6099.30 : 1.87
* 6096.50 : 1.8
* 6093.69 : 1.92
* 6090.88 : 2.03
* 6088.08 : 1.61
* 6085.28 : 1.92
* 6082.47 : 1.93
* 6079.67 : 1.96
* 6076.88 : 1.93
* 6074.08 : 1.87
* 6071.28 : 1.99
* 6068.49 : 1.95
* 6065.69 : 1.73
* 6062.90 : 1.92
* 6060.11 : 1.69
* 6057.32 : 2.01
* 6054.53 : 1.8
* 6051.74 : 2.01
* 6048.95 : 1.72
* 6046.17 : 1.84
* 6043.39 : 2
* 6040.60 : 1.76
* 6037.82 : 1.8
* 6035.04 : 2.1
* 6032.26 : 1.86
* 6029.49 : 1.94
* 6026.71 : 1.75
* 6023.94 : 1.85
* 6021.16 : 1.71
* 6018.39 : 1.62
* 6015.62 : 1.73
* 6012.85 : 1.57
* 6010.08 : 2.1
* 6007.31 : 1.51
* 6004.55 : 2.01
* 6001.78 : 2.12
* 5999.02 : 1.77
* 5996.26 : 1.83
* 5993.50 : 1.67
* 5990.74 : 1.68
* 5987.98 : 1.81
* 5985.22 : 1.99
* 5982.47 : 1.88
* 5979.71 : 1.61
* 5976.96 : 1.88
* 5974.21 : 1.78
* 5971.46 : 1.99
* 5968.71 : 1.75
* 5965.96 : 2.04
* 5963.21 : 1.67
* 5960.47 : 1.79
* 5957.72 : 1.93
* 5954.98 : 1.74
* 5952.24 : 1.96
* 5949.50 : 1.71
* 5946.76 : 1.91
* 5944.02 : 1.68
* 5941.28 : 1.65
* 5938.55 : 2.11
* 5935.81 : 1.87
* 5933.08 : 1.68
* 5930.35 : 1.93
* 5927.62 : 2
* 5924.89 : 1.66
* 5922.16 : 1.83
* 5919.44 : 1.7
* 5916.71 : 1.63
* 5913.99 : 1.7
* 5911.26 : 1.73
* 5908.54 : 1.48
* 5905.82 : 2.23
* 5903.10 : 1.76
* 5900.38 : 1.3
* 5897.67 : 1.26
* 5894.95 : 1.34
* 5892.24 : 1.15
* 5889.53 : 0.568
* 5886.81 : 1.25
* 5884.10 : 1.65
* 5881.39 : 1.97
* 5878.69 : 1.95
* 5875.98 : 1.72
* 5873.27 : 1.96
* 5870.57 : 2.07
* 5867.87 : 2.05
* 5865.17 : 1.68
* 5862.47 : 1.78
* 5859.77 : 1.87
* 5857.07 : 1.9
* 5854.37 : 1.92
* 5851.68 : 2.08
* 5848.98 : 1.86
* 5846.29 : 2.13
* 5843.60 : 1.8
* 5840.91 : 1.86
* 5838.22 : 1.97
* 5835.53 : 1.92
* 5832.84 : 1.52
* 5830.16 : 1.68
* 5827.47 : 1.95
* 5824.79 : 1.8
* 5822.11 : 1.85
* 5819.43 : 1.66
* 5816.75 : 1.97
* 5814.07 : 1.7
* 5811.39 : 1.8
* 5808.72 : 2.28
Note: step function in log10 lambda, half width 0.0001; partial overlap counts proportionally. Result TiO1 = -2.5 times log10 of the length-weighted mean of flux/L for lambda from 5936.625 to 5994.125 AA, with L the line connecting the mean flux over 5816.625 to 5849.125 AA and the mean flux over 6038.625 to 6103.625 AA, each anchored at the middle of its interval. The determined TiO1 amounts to 0.02 mag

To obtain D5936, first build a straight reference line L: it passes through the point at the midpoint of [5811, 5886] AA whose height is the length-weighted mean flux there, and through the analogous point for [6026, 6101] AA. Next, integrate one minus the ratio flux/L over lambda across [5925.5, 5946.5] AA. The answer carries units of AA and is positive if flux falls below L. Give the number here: 0.3 AA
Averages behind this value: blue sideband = 1.86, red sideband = 1.88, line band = 1.84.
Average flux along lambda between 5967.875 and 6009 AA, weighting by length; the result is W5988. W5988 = 1.82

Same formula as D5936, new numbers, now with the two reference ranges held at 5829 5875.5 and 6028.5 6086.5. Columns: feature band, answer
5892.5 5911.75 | 3.4 AA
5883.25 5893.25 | 4.0 AA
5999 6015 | 0.4 AA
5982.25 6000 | 0.8 AA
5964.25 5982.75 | 0.5 AA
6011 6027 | 1.5 AA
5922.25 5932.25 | 0.2 AA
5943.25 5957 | 0.6 AA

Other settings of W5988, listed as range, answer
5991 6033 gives 1.8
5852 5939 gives 1.71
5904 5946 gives 1.79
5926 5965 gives 1.83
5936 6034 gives 1.82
